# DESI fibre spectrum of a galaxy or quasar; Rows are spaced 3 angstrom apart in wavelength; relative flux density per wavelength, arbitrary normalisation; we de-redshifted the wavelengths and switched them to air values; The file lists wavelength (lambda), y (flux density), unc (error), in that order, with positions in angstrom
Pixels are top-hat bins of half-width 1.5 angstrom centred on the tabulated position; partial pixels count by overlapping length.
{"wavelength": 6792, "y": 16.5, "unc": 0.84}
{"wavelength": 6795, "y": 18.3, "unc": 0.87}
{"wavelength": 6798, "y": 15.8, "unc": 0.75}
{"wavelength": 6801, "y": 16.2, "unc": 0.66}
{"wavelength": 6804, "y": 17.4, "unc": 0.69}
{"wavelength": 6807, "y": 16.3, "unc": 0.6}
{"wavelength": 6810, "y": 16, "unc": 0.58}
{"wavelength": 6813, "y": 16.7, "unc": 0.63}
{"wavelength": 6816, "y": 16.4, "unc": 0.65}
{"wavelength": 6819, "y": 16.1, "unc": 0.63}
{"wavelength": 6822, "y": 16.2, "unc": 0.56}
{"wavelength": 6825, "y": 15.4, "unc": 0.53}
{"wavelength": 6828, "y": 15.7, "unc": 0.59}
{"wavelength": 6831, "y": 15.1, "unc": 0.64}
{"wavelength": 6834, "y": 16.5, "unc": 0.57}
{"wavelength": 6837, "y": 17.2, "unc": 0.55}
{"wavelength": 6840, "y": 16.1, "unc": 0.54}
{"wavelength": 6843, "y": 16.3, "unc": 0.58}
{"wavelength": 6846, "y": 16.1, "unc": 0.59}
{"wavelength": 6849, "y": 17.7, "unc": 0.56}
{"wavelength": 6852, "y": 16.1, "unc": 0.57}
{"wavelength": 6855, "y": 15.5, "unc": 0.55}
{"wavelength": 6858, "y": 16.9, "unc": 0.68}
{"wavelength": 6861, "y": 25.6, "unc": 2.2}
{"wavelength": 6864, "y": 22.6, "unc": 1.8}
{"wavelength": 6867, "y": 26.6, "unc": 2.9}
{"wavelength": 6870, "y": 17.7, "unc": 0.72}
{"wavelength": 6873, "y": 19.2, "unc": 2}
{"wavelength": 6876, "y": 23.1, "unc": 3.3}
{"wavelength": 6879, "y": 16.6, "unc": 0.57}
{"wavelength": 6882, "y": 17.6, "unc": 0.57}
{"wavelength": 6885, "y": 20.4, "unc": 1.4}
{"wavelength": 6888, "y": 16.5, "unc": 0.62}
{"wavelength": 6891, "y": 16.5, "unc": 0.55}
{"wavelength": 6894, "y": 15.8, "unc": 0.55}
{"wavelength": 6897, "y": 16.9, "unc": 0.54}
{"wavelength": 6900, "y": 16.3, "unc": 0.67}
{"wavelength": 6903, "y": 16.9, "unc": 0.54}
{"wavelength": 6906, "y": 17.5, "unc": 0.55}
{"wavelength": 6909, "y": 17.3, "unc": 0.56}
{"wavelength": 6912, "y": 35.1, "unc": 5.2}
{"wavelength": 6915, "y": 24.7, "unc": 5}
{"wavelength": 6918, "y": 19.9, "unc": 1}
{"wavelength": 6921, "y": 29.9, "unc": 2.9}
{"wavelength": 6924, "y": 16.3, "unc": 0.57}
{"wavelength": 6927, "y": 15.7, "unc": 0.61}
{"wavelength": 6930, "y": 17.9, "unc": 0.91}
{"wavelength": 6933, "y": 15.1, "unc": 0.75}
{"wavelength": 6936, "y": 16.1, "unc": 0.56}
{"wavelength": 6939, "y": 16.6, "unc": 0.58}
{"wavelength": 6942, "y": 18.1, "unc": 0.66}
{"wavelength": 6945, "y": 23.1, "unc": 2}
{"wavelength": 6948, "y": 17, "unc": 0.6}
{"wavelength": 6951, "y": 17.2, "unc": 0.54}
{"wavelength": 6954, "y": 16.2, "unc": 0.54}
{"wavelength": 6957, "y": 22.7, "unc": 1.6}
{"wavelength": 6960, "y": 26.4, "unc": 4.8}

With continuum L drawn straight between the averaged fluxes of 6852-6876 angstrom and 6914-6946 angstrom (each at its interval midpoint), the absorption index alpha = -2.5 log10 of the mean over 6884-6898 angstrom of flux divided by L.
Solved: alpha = 0.168 mag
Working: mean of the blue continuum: 20.5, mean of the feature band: 17.1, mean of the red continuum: 19.3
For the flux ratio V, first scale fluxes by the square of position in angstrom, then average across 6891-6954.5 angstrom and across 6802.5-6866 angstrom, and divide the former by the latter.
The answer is 1.1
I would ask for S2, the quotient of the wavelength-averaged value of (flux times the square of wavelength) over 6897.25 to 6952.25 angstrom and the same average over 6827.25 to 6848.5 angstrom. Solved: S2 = 1.2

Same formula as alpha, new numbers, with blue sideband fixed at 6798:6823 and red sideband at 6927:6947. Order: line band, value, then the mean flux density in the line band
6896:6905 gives 0.03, 16.7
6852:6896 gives -0.13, 19.2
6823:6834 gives 0.07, 15.6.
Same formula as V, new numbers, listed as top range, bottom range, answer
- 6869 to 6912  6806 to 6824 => 1.15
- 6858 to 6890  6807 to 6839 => 1.28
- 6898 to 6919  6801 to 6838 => 1.33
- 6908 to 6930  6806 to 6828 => 1.44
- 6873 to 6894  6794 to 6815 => 1.13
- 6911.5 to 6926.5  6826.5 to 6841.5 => 1.52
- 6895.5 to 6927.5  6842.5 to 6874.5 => 1.10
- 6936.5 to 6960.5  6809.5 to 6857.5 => 1.23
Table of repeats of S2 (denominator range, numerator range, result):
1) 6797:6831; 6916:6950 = 1.20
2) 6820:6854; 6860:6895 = 1.24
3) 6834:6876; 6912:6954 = 1.06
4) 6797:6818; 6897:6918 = 1.31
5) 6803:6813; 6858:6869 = 1.44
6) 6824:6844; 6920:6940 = 1.15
